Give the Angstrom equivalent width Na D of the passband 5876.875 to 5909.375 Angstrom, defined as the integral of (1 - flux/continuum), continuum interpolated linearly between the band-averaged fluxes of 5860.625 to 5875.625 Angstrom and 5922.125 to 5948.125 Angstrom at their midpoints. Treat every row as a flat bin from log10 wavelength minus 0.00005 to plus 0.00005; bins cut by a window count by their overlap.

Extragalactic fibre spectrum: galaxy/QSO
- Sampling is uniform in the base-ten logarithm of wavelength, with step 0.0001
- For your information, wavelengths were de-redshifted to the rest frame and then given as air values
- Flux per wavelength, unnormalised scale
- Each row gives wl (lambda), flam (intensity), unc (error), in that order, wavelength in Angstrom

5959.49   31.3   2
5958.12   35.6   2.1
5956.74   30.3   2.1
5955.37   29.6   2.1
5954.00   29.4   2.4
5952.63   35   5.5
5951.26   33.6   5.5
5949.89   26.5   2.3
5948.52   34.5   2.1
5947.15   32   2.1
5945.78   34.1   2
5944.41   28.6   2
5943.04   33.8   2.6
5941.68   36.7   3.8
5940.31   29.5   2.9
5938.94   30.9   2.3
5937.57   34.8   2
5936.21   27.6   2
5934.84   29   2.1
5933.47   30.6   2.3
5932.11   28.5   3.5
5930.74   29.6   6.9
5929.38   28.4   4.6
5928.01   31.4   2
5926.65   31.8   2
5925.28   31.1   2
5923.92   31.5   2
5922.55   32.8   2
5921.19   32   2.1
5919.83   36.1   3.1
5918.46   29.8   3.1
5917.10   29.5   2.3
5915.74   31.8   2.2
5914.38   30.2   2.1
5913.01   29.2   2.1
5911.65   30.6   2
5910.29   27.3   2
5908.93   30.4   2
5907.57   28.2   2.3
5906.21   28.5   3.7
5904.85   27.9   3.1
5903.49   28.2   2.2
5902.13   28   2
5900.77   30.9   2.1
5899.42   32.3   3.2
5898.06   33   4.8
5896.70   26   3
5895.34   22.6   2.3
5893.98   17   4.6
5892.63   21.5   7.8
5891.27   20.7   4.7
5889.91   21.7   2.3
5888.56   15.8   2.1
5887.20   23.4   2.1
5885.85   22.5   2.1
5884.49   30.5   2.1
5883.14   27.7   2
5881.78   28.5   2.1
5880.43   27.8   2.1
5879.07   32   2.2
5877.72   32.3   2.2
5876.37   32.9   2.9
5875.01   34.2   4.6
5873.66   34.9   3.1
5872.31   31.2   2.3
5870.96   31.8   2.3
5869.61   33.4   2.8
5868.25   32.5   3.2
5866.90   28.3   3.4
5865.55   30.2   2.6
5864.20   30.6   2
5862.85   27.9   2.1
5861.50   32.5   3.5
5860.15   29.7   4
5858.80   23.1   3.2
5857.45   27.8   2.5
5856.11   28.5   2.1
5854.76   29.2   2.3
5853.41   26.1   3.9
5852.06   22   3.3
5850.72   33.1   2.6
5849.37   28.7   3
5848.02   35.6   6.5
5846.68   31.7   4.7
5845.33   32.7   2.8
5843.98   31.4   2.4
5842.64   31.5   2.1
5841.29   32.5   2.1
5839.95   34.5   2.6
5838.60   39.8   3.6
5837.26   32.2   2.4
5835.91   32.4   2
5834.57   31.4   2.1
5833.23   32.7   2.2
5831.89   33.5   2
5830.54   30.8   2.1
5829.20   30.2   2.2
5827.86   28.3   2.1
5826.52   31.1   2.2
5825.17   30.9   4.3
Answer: 5.0 Angstrom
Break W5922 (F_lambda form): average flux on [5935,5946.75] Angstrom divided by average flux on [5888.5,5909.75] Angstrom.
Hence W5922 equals 1.22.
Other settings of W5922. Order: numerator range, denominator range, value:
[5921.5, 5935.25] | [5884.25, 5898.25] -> 1.35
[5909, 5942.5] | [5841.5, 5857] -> 1.03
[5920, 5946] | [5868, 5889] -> 1.06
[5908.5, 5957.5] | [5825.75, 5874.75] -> 1.00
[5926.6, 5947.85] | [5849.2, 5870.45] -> 1.07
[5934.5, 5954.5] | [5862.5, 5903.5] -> 1.13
